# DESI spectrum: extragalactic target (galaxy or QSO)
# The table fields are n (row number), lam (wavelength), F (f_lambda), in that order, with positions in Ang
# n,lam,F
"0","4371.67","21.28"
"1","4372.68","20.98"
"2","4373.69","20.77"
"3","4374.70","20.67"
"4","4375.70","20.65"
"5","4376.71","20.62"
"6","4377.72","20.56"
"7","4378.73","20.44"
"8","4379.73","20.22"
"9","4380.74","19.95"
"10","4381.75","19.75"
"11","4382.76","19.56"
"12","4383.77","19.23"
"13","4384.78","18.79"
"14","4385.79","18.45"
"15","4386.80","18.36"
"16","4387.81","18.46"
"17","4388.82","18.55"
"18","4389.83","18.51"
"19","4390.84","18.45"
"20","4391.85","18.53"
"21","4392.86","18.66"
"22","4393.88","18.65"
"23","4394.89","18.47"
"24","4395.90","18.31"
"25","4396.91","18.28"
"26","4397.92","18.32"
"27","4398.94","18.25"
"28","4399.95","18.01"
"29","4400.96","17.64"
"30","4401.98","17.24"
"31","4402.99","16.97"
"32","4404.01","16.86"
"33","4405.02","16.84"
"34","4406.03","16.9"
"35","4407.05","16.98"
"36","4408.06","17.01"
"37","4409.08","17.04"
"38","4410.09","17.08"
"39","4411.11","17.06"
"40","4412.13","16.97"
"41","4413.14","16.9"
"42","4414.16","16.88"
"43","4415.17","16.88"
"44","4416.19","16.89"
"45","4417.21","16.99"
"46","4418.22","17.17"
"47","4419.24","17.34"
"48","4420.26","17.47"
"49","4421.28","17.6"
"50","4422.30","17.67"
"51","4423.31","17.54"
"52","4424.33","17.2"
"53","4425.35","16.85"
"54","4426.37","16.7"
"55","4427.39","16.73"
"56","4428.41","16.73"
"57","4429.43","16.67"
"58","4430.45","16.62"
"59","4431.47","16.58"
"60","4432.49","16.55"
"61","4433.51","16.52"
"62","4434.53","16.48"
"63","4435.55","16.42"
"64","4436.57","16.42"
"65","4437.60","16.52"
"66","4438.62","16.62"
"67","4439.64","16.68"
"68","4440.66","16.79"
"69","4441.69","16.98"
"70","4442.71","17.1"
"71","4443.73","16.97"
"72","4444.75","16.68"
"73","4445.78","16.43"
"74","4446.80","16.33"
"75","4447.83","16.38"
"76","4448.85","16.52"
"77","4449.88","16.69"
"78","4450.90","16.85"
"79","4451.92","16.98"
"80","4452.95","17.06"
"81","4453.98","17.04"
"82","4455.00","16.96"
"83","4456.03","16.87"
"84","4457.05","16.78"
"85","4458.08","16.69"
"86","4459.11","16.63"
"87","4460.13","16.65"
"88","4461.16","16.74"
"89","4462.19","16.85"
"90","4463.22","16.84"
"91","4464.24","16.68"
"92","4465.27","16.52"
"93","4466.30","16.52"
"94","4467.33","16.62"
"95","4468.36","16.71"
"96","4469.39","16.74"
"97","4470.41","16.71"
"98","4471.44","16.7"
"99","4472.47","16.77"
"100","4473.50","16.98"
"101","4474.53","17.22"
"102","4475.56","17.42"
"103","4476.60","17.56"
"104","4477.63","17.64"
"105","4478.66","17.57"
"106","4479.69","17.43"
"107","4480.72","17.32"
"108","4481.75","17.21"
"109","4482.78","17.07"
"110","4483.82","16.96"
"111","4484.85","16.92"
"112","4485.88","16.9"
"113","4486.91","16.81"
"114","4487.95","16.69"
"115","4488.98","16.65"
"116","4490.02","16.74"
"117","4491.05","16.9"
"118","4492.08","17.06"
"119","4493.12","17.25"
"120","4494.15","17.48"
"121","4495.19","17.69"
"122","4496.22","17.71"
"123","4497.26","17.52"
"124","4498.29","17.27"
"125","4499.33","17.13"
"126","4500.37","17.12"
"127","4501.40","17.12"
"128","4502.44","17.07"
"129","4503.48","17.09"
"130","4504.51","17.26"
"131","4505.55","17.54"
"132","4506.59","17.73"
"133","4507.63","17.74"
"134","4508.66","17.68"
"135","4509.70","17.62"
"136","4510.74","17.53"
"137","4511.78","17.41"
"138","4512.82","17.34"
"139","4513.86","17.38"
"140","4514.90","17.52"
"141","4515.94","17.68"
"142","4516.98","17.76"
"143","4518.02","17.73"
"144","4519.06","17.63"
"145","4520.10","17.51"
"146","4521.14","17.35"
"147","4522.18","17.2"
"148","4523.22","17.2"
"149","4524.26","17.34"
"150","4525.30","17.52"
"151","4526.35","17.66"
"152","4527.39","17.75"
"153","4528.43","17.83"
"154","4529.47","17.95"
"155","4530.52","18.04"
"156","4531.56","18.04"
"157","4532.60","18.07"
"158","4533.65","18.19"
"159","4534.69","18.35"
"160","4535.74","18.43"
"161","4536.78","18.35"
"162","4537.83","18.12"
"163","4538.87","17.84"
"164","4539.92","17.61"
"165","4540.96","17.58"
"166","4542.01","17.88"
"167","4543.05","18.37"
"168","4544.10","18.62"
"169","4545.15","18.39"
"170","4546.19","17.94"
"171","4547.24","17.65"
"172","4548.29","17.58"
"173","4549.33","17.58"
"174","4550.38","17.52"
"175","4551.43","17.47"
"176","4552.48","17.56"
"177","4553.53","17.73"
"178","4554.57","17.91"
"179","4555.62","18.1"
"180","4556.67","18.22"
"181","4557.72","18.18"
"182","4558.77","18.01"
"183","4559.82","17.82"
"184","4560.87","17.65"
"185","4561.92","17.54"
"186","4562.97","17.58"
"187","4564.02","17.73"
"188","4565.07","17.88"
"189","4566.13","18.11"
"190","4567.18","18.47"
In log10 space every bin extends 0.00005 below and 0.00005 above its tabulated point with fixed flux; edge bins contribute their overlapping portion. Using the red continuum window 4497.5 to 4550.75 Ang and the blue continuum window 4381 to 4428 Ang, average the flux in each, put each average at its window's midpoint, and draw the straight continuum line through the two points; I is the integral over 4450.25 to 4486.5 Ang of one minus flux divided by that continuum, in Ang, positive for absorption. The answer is 1.6 Ang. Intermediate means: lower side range 17.7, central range 16.9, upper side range 17.7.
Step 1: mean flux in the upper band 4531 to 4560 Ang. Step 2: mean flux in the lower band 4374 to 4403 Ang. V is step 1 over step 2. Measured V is 0.95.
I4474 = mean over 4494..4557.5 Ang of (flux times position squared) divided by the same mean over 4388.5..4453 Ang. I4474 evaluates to 1.08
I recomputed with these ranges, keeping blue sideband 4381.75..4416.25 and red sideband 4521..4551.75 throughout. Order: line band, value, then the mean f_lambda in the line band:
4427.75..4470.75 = 2.81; 16.7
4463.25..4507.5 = 1.88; 17.1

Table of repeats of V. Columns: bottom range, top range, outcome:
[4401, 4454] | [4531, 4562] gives 1.06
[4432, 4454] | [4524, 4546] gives 1.08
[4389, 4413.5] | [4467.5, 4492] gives 0.96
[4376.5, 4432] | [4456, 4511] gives 0.96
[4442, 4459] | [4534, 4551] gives 1.07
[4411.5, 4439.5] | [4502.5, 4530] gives 1.04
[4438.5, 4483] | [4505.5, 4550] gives 1.05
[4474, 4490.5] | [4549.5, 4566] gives 1.04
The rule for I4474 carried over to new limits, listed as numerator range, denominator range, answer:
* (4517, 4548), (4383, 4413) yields 1.06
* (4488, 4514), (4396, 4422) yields 1.04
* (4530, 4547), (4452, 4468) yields 1.12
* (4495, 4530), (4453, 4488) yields 1.05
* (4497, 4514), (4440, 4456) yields 1.06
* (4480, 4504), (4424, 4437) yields 1.06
